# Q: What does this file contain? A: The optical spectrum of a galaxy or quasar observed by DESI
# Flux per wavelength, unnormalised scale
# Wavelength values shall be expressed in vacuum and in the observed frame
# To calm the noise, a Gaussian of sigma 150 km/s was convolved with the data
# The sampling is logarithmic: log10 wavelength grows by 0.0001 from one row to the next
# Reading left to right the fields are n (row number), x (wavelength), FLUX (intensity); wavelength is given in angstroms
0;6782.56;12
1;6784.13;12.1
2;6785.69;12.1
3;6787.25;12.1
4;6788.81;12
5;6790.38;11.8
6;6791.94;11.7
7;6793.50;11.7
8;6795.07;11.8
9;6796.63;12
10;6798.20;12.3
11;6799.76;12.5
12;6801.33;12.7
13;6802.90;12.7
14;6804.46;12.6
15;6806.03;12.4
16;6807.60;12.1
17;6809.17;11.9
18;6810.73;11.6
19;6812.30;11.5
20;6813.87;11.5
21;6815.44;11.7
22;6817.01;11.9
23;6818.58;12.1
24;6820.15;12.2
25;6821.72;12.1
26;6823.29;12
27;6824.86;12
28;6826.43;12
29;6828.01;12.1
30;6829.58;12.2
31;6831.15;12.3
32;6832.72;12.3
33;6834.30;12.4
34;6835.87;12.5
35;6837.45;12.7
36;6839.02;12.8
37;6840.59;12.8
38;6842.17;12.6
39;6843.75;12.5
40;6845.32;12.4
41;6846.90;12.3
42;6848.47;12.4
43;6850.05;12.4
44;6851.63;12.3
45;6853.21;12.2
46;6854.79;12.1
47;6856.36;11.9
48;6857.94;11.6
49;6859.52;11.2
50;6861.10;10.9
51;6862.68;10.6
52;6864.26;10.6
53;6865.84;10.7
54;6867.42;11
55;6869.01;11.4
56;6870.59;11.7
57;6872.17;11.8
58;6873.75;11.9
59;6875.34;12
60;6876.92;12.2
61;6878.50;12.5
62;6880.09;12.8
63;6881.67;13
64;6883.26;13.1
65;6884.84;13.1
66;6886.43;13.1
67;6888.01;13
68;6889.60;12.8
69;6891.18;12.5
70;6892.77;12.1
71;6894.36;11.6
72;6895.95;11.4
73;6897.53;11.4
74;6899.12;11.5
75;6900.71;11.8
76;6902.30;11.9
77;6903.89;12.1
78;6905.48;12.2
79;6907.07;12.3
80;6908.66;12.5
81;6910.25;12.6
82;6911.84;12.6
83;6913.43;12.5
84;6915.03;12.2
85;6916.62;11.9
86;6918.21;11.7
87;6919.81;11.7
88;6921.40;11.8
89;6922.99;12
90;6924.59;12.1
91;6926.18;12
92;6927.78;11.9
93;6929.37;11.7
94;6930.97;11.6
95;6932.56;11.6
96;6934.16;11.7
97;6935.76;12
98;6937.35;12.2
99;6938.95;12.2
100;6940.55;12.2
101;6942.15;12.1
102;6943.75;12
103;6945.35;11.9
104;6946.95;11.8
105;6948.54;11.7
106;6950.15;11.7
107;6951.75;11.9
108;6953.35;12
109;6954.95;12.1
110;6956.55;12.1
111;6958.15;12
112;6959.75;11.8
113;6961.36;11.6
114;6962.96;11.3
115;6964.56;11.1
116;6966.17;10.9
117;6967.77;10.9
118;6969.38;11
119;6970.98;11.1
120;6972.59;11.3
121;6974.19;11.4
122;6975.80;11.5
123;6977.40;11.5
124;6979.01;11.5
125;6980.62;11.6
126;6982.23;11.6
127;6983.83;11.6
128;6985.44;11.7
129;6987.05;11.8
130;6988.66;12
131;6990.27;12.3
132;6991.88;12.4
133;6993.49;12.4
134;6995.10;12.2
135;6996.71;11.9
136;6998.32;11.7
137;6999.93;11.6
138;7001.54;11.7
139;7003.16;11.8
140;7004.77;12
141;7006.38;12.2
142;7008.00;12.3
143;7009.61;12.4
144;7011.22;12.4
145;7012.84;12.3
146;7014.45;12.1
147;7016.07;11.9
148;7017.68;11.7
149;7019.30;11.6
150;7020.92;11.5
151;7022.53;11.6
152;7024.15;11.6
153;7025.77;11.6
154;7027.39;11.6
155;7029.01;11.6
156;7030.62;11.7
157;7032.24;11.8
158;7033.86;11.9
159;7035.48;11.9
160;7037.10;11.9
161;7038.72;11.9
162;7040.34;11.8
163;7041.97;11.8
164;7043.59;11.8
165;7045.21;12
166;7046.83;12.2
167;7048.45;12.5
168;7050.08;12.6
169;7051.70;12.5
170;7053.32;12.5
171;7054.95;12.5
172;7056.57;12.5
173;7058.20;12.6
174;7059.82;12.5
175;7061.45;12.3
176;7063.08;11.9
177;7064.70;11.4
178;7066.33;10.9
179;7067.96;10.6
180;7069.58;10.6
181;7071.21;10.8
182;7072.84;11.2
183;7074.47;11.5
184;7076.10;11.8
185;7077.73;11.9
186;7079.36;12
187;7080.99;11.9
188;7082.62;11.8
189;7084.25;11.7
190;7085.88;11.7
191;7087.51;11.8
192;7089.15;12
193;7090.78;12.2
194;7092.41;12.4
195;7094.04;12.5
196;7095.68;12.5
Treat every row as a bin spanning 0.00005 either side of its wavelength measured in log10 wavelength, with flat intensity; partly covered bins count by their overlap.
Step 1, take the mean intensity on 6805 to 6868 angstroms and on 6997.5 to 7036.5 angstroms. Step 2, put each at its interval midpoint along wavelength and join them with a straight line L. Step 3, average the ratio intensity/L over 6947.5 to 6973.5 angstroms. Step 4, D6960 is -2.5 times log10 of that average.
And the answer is 0.03 mag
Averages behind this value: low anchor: 12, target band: 11.5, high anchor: 11.9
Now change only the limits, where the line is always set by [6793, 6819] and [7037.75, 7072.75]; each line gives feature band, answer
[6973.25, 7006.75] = 0.01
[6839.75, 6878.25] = 0.02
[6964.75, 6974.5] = 0.08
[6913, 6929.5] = 0.00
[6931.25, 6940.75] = 0.00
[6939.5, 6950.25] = 0.00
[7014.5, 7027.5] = 0.02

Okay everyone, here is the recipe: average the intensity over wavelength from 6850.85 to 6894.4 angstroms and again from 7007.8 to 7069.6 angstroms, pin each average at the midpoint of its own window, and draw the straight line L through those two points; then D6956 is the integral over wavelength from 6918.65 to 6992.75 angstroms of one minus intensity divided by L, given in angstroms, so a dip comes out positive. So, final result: 1.4 angstroms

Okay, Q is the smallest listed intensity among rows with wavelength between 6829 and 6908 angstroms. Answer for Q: 10.6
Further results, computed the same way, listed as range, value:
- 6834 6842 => 12.4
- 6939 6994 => 10.9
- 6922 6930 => 11.7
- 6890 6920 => 11.4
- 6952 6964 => 11.3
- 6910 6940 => 11.6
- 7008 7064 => 11.5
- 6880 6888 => 12.8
